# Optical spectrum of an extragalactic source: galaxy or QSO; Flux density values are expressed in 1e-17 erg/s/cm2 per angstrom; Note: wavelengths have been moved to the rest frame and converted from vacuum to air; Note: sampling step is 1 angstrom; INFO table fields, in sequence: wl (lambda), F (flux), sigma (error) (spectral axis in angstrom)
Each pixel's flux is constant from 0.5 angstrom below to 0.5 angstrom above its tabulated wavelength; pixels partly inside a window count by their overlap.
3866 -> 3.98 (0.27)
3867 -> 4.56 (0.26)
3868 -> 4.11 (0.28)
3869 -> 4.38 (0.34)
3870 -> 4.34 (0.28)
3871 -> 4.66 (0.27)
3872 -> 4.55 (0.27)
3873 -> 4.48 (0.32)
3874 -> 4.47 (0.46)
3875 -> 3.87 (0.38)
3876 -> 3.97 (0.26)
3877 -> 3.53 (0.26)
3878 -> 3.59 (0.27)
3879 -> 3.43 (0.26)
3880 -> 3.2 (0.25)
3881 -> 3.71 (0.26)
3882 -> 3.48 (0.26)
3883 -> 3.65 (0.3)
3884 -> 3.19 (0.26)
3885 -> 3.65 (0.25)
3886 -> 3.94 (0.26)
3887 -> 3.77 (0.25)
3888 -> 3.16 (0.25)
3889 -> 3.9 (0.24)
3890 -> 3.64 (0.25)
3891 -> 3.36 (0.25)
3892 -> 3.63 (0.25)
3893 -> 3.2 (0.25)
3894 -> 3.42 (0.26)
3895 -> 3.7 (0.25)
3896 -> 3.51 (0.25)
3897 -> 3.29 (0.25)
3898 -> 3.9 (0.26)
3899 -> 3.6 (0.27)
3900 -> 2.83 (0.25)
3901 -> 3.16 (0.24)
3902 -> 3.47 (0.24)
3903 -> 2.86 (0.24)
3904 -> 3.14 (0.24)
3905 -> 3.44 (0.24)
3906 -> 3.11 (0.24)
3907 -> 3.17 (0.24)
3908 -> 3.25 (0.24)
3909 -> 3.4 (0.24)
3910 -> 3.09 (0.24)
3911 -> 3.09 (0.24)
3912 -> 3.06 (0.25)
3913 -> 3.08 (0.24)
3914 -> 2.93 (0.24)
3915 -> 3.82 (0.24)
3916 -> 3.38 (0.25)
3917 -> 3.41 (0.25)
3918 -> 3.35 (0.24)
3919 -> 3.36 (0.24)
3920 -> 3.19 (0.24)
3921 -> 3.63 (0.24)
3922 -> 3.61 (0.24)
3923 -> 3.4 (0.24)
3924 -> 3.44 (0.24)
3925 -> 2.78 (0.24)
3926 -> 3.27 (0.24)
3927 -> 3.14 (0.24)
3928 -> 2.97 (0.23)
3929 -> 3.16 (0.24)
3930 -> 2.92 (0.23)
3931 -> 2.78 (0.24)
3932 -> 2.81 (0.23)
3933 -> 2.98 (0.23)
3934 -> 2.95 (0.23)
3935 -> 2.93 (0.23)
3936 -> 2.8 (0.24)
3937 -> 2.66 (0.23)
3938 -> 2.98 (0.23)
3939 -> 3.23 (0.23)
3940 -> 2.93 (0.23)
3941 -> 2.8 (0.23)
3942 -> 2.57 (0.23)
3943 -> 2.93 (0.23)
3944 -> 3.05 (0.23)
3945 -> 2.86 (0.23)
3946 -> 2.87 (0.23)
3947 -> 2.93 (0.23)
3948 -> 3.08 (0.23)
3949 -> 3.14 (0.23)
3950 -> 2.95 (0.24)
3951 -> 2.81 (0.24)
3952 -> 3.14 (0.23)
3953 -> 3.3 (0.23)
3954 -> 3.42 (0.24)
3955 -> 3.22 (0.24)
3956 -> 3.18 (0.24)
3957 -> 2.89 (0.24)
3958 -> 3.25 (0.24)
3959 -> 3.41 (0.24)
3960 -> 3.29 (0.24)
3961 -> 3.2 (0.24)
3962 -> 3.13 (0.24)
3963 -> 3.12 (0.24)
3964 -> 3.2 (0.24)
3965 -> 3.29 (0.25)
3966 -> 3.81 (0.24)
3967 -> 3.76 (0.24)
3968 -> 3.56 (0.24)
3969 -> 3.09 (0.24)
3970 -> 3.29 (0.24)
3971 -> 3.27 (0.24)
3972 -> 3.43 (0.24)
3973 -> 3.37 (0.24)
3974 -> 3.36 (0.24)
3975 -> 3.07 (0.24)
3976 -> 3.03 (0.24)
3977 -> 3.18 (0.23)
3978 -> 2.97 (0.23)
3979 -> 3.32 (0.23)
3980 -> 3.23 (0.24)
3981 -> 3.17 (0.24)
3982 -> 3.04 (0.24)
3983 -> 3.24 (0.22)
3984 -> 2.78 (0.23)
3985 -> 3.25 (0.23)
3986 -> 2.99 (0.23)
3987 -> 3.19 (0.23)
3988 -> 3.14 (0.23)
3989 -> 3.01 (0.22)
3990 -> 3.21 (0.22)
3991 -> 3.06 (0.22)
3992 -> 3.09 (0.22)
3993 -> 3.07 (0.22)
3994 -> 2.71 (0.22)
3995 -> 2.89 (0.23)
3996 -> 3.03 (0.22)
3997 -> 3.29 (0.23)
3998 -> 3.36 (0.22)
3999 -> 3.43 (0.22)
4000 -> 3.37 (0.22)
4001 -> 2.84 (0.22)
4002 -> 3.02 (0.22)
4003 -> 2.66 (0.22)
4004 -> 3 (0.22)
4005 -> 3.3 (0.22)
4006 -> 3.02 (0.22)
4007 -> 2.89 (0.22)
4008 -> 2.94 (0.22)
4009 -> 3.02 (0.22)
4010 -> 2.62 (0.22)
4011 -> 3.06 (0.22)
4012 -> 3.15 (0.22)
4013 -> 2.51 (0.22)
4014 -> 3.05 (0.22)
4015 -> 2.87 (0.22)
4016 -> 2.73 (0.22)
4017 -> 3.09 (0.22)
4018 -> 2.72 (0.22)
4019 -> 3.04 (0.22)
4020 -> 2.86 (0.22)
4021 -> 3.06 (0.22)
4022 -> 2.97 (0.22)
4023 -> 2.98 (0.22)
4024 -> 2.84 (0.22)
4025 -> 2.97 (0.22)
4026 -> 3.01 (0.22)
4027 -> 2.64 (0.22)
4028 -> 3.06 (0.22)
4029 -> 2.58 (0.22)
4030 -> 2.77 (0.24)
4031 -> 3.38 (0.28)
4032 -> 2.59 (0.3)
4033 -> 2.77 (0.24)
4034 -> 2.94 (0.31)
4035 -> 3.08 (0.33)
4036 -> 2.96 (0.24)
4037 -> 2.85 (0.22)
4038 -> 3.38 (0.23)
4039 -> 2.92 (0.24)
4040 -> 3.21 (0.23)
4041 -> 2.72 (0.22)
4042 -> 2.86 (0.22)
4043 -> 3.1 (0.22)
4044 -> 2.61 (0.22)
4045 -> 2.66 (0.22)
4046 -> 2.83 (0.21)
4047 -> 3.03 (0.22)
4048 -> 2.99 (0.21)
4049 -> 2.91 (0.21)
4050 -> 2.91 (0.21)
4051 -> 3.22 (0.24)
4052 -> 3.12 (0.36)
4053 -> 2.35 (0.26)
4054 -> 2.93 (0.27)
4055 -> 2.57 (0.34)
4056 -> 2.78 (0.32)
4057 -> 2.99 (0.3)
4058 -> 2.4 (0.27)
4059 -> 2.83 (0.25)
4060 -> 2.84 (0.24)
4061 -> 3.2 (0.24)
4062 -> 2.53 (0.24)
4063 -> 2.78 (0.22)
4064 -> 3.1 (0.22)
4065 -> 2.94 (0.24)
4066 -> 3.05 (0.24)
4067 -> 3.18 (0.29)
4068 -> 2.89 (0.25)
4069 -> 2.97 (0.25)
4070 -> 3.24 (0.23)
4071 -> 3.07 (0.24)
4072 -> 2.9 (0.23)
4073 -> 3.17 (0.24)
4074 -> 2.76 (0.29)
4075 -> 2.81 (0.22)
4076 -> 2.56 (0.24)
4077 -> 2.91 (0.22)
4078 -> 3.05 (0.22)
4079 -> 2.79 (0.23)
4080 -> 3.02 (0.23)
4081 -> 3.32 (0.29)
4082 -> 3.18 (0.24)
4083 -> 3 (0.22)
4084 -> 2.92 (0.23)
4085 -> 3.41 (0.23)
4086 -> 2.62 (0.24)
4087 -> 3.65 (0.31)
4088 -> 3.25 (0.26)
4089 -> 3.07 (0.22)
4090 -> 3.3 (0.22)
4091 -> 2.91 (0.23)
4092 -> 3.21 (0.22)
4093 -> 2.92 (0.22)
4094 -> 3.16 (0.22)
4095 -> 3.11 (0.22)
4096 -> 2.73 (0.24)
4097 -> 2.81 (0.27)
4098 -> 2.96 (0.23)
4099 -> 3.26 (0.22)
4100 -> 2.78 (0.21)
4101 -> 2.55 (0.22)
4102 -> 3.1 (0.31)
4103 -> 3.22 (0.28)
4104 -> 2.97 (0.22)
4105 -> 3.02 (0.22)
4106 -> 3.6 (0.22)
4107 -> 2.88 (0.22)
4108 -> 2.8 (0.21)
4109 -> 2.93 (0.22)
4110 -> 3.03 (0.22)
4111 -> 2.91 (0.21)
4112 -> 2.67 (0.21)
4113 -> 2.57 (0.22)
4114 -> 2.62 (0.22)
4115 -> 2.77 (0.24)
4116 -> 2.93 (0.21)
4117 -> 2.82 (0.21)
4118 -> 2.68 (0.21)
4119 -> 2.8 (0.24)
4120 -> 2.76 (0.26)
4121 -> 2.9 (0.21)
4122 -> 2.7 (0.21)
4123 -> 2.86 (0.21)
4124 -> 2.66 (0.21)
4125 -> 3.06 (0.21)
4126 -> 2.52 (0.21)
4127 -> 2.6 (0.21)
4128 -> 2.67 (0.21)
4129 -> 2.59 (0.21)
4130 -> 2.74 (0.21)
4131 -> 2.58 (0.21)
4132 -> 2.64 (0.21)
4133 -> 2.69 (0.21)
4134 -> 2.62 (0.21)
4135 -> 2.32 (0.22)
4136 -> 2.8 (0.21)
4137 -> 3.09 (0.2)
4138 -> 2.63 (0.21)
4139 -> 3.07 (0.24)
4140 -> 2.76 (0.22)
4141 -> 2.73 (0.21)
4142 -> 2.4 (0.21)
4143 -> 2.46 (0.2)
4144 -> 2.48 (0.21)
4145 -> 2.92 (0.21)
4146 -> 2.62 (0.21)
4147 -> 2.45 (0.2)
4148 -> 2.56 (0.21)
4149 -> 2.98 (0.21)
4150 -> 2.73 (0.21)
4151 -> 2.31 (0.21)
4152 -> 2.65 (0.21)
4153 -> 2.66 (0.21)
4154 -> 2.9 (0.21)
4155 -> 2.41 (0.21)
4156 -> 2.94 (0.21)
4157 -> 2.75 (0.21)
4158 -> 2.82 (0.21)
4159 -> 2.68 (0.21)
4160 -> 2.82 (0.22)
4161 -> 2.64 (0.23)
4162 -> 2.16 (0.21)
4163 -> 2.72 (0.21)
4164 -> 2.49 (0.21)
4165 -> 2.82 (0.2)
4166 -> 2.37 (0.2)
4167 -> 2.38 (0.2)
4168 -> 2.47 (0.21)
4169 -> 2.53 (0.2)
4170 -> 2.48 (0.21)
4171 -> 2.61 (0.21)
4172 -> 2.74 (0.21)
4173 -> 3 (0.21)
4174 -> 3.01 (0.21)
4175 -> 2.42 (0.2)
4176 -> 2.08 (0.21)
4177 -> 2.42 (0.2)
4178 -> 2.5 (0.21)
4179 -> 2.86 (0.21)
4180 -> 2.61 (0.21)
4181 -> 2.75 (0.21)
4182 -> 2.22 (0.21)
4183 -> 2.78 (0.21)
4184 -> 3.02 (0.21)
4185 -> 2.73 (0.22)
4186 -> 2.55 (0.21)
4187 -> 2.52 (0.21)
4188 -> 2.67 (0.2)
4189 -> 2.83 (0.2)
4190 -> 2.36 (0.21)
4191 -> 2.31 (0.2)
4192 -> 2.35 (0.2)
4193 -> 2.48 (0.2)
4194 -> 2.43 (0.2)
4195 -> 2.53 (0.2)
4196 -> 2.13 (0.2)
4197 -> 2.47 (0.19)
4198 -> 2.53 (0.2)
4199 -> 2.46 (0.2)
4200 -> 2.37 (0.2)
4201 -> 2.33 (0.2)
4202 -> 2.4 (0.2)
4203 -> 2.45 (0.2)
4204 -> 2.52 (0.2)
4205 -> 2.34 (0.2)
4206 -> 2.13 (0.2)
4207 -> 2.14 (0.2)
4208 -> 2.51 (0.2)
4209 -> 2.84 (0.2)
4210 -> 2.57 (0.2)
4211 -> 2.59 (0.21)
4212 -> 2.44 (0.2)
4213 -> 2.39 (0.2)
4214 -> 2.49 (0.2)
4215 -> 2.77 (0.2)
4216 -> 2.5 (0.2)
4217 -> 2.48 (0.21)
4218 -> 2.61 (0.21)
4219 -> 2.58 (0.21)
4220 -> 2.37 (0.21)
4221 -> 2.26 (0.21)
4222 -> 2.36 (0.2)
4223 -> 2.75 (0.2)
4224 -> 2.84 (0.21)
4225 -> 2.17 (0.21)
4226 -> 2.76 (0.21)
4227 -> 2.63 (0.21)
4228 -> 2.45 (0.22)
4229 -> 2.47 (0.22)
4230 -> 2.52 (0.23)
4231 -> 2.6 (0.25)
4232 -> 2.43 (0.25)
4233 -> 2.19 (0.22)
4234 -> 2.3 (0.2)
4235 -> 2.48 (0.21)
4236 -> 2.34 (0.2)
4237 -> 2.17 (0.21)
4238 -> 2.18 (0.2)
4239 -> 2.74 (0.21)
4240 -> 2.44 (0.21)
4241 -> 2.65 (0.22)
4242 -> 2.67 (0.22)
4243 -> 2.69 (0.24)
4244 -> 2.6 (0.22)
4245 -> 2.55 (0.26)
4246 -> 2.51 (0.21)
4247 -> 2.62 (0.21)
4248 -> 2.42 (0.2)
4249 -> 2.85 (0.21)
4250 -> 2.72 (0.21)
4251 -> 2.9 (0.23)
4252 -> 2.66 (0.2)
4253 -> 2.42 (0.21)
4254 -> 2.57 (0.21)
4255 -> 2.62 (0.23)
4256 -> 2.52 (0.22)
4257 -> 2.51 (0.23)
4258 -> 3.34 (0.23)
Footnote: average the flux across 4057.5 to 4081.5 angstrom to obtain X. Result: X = 2.93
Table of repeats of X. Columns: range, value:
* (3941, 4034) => 3.07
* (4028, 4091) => 2.95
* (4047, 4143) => 2.89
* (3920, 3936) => 3.11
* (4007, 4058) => 2.9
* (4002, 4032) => 2.92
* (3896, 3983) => 3.17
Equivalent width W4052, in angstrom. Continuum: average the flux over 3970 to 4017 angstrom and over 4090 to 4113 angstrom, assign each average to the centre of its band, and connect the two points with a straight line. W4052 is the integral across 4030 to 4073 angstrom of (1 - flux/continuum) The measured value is 1.4 angstrom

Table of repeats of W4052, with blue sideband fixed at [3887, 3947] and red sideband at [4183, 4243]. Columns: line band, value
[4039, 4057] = 0.0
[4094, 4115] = -1.4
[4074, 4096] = -2.0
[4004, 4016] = 0.1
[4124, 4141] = -0.2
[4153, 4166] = -0.2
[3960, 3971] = -0.9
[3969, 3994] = -0.9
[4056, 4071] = -0.4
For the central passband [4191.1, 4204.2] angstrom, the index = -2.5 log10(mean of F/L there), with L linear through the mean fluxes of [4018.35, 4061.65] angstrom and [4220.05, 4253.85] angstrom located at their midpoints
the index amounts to 0.08 mag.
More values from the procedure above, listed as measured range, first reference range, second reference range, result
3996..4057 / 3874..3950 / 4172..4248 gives 0.01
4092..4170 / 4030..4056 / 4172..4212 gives -0.03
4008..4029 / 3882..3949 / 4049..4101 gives 0.05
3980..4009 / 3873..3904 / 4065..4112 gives 0.07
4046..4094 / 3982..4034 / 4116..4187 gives -0.05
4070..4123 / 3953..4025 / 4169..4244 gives -0.05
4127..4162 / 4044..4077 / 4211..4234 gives 0.01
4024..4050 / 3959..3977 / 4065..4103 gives 0.08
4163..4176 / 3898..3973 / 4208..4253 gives 0.03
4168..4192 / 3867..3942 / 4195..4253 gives 0.01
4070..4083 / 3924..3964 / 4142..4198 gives -0.08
